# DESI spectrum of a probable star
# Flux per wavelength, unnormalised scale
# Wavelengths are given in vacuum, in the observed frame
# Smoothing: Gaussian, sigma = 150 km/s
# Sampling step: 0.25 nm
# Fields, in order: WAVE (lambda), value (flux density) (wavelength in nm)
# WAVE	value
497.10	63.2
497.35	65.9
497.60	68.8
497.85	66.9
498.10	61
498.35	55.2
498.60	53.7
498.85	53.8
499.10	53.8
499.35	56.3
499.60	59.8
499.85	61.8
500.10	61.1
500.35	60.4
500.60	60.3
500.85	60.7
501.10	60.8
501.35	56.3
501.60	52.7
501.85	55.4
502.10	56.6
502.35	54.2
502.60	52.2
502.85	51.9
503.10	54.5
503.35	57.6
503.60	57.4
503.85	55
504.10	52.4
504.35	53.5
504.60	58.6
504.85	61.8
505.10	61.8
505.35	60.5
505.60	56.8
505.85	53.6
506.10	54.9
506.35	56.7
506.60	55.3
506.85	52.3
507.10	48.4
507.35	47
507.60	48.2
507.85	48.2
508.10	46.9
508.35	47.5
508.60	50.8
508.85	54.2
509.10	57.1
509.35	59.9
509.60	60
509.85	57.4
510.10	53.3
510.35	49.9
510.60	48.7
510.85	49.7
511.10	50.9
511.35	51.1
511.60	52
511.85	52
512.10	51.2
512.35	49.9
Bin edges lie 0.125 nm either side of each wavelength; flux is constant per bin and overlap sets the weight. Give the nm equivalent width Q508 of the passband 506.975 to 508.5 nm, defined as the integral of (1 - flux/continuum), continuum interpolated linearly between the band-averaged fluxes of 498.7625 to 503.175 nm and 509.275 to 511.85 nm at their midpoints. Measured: 0.182 nm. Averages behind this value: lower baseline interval 56.9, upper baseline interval 53.1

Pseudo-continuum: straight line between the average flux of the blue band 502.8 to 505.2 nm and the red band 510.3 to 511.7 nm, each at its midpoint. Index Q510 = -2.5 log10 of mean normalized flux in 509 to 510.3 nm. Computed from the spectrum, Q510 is -0.11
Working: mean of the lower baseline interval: 56.5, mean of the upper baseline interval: 50.4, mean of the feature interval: 57.1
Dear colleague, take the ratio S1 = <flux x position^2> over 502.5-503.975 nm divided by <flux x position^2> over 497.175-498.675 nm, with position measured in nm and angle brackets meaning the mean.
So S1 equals 0.9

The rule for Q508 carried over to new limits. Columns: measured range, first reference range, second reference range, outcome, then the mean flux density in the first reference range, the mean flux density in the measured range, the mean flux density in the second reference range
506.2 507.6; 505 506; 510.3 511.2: 0.10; 58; 51.7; 49.8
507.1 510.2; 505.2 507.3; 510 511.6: 0.01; 54.6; 52.4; 50.7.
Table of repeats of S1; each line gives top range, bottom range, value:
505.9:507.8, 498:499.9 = 0.94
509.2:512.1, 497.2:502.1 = 0.94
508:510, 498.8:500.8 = 0.96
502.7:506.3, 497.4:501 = 0.97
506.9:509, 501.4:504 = 0.92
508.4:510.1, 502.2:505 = 1.03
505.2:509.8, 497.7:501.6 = 0.94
